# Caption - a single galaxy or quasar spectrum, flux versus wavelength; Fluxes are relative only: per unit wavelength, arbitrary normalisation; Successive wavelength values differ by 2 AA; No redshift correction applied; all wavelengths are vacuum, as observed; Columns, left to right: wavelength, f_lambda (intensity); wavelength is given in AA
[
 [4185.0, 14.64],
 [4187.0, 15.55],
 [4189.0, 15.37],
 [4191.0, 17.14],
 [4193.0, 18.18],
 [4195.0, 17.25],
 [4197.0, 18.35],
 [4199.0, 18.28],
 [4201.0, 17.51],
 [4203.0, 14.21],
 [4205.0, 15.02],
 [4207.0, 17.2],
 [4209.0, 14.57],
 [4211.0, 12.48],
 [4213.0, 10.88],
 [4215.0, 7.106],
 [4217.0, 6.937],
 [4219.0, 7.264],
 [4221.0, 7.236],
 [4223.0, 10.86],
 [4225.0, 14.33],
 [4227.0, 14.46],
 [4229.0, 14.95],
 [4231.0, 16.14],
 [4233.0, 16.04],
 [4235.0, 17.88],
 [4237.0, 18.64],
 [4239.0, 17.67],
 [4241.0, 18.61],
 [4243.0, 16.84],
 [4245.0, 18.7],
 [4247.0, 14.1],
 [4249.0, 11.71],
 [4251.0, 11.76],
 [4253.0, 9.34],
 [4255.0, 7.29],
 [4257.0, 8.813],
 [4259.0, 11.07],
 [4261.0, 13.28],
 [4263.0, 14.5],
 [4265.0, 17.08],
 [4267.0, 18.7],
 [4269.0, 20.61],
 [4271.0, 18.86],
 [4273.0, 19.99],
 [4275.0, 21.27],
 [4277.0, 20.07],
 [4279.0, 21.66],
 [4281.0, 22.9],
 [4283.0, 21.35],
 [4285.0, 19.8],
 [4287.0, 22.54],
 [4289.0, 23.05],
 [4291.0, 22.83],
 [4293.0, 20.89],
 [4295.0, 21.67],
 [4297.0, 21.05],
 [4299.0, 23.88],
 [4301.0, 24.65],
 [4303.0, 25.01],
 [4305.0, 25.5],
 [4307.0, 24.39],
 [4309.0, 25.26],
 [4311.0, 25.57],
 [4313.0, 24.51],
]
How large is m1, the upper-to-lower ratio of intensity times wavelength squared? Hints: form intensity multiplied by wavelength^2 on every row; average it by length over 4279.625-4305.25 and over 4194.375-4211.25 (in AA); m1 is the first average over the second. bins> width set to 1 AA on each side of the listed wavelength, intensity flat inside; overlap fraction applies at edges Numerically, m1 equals 1.45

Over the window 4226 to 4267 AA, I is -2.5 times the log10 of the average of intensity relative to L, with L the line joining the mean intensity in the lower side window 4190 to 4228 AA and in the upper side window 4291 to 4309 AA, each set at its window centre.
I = 0.199 mag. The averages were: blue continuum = 13.6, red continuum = 23.5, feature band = 14.5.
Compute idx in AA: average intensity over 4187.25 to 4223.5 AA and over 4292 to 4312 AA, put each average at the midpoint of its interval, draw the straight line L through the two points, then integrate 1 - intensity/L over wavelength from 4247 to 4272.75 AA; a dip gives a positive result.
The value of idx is 7.6 AA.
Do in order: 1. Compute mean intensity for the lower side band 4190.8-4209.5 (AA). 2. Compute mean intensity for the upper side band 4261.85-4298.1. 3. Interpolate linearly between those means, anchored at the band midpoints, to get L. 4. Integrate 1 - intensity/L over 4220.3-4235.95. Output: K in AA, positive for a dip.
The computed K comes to 3.5 AA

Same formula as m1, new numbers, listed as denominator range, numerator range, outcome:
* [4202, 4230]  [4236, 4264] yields 1.17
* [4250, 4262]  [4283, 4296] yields 2.15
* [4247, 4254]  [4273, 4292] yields 1.93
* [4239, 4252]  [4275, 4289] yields 1.41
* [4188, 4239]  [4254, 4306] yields 1.40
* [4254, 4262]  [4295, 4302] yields 2.31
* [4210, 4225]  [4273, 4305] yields 2.46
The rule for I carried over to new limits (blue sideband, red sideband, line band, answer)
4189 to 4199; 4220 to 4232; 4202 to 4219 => 0.27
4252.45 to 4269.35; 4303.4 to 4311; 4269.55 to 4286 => -0.18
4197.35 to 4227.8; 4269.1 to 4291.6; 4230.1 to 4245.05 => -0.11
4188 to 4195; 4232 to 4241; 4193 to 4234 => 0.25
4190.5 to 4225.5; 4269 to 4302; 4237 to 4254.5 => 0.17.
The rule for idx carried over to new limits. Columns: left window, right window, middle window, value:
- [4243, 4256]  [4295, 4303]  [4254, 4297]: -0.4 AA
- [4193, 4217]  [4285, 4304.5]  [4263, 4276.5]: 0.9 AA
